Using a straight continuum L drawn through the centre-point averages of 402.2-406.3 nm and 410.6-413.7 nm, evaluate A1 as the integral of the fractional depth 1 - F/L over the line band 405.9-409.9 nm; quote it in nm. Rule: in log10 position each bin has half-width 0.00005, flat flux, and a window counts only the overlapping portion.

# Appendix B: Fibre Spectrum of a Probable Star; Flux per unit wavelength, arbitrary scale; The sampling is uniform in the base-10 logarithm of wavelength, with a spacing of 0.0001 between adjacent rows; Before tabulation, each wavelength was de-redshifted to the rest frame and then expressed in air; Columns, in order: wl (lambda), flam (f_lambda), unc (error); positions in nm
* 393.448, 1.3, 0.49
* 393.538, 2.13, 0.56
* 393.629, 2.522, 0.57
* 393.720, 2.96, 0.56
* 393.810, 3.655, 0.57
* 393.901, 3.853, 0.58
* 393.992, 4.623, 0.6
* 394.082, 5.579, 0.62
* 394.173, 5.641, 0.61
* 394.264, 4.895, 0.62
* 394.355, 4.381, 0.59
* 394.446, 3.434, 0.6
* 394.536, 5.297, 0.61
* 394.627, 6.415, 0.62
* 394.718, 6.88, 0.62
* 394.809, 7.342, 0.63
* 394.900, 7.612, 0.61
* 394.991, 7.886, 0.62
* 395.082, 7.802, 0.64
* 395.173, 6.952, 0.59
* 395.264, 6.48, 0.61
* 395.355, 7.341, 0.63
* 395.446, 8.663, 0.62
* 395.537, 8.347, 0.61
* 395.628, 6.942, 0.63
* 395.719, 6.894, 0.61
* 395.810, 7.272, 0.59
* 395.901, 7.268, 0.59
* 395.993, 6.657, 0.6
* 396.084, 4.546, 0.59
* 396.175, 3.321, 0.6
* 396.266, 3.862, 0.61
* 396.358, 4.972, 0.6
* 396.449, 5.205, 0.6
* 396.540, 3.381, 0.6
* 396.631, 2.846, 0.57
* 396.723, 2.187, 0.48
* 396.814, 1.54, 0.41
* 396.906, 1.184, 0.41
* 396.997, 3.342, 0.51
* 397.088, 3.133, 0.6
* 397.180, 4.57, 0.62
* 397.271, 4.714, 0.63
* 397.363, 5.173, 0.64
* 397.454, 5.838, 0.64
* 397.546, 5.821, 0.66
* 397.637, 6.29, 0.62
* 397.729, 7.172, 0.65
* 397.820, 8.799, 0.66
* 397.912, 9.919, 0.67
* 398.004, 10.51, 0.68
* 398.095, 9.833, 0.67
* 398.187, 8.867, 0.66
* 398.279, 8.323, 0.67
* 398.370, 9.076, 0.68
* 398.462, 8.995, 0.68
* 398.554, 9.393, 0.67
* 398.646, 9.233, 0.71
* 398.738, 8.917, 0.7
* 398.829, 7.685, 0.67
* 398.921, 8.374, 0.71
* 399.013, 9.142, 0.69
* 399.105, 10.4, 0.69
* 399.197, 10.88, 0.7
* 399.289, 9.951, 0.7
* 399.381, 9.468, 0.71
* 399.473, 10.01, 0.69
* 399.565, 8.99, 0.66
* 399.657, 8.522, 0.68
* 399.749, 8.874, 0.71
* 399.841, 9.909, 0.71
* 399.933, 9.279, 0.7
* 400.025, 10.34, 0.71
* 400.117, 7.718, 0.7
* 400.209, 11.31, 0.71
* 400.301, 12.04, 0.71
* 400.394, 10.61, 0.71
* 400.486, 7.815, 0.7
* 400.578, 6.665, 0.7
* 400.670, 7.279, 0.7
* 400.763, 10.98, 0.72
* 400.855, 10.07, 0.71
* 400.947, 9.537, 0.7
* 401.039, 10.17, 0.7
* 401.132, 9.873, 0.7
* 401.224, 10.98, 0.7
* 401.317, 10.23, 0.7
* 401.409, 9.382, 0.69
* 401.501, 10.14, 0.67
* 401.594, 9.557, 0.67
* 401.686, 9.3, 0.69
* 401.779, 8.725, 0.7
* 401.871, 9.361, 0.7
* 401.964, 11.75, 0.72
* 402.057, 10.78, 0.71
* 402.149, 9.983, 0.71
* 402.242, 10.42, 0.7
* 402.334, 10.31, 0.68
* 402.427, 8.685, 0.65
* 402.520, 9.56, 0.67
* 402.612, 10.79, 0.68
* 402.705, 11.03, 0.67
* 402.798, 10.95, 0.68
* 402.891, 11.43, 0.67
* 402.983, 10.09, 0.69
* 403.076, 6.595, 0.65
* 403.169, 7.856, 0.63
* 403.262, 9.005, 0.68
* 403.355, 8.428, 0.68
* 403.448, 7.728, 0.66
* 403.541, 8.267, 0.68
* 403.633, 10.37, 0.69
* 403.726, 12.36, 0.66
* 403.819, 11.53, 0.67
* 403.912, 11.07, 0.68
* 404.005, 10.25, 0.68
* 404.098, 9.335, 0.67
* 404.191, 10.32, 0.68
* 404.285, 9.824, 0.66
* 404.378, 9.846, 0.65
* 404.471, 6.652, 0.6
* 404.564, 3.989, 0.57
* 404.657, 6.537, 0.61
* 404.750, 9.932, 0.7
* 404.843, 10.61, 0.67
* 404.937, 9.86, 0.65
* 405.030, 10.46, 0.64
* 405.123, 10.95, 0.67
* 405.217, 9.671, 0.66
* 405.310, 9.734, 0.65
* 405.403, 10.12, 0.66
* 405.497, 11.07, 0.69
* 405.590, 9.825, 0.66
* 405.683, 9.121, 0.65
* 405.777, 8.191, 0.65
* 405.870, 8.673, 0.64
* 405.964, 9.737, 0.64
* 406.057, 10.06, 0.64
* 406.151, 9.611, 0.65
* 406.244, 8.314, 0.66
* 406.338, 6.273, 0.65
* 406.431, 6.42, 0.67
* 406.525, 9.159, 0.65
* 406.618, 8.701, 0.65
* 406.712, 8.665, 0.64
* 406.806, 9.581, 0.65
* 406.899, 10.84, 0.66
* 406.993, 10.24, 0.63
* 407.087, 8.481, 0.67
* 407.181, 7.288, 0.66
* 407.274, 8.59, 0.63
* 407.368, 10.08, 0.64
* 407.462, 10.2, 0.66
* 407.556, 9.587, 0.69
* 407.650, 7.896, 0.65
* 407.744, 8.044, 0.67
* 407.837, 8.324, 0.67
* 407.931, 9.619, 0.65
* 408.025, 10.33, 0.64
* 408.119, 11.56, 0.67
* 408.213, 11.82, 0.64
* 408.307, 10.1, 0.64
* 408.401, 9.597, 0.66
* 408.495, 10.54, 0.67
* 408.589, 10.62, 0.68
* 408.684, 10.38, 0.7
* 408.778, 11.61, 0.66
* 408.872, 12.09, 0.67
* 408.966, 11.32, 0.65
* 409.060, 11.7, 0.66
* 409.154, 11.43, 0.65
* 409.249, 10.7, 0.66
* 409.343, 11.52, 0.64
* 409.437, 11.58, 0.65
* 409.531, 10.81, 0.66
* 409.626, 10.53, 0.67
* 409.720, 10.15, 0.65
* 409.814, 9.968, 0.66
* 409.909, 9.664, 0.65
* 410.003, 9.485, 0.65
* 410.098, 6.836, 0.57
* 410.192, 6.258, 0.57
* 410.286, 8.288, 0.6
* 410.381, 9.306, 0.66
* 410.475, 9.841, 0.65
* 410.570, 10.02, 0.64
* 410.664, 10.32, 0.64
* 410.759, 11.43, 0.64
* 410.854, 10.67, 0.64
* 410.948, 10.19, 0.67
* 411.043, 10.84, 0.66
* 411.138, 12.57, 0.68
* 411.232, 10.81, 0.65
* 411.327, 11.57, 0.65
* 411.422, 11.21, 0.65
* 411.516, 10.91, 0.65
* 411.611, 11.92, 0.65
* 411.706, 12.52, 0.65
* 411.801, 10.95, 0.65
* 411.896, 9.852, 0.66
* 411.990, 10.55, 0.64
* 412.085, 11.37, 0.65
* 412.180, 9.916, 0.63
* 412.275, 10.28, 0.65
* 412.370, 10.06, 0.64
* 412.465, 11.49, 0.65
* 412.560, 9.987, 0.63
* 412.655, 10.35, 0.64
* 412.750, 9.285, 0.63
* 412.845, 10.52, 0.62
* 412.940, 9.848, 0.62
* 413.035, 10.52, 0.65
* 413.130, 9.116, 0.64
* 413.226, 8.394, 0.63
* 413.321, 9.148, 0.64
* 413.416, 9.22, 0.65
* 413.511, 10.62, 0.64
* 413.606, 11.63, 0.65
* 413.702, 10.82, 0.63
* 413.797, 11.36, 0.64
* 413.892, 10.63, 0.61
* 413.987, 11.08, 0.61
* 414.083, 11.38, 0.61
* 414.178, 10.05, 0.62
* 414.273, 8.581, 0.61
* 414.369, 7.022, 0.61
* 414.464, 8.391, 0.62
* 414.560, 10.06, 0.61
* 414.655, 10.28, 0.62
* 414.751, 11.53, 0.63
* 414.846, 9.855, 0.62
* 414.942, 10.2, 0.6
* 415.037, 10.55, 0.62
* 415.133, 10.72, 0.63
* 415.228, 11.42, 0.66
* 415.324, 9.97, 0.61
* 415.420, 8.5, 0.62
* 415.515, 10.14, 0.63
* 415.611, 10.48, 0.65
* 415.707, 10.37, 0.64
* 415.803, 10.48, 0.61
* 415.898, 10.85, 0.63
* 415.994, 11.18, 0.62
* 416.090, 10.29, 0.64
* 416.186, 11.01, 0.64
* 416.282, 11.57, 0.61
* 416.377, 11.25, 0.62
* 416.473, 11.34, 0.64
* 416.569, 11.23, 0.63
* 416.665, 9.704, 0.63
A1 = 0.06 nm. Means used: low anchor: 9.52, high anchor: 10.6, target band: 9.85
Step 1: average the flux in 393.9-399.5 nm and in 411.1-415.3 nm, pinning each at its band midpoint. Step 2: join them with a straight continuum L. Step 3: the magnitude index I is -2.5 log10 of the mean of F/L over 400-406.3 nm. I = -0.19 mag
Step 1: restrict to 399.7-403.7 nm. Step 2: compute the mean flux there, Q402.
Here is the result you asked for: 9.65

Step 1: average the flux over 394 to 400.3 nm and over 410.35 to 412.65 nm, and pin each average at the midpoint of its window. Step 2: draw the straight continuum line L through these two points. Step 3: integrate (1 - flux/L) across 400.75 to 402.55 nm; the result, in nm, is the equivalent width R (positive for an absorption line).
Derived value -0.385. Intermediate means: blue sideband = 7.05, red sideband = 10.8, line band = 9.98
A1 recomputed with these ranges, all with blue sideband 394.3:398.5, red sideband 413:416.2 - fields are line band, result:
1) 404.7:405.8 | -0.26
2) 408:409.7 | -0.40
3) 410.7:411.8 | -0.22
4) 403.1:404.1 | -0.24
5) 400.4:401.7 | -0.41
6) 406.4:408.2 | -0.14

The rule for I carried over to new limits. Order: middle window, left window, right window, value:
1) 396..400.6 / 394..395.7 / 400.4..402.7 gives 0.13 mag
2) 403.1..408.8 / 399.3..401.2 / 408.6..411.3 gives 0.07 mag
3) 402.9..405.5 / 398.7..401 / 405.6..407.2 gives -0.04 mag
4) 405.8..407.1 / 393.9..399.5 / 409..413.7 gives 0.02 mag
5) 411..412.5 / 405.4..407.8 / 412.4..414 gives -0.11 mag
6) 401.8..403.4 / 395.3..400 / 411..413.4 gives -0.18 mag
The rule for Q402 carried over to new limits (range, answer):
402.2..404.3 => 9.83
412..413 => 10.3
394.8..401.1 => 7.56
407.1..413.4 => 10.2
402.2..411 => 9.66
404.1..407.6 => 9.11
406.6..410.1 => 10.1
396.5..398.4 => 5.82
